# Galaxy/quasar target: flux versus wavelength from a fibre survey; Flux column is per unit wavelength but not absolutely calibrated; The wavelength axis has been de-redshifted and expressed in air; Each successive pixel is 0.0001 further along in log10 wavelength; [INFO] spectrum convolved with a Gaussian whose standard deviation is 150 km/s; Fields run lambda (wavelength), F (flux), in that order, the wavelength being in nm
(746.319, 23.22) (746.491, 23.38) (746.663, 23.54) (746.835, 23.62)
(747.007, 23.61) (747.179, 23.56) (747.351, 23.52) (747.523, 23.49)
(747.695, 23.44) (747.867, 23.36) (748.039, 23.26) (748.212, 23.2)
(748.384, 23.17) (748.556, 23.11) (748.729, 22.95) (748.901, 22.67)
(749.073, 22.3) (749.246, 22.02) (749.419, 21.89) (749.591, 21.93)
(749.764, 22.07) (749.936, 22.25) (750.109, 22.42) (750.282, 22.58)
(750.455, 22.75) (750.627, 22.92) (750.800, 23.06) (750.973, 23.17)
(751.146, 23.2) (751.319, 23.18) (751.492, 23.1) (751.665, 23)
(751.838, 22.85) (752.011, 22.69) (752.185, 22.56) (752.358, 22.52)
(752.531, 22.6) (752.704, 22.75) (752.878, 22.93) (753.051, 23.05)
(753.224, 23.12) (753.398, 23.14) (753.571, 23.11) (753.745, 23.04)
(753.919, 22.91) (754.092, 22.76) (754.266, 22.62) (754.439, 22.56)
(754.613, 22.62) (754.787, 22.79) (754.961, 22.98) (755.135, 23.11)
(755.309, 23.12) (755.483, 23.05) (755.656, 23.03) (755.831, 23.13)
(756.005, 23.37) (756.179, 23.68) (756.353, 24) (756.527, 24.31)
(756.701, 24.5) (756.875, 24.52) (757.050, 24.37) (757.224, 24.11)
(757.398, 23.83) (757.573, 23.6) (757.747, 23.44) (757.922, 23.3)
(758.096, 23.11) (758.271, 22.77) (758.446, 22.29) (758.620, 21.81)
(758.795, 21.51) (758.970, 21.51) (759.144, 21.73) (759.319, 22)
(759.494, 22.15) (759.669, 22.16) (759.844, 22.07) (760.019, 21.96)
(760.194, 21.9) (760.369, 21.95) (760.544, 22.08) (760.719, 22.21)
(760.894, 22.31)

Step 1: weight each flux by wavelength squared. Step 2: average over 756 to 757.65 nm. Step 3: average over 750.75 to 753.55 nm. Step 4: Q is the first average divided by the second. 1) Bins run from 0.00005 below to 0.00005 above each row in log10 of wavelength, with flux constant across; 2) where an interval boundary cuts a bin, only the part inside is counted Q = 1.1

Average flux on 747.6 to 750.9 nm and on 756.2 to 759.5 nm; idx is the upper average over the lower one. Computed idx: 1.0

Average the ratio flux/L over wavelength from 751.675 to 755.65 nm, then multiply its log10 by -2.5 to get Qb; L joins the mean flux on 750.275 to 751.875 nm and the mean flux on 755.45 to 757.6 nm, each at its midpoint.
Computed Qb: 0.03 mag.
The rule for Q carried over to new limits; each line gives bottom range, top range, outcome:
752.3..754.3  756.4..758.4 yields 1.05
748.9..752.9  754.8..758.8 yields 1.05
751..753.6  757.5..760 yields 0.99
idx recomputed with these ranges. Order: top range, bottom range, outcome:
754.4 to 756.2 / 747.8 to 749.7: 1.01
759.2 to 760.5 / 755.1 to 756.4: 0.94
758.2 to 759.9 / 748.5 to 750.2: 0.98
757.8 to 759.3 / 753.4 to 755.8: 0.97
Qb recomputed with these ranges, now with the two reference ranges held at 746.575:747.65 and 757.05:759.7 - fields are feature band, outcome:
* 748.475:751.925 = 0.03 mag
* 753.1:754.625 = 0.01 mag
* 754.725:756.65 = -0.02 mag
